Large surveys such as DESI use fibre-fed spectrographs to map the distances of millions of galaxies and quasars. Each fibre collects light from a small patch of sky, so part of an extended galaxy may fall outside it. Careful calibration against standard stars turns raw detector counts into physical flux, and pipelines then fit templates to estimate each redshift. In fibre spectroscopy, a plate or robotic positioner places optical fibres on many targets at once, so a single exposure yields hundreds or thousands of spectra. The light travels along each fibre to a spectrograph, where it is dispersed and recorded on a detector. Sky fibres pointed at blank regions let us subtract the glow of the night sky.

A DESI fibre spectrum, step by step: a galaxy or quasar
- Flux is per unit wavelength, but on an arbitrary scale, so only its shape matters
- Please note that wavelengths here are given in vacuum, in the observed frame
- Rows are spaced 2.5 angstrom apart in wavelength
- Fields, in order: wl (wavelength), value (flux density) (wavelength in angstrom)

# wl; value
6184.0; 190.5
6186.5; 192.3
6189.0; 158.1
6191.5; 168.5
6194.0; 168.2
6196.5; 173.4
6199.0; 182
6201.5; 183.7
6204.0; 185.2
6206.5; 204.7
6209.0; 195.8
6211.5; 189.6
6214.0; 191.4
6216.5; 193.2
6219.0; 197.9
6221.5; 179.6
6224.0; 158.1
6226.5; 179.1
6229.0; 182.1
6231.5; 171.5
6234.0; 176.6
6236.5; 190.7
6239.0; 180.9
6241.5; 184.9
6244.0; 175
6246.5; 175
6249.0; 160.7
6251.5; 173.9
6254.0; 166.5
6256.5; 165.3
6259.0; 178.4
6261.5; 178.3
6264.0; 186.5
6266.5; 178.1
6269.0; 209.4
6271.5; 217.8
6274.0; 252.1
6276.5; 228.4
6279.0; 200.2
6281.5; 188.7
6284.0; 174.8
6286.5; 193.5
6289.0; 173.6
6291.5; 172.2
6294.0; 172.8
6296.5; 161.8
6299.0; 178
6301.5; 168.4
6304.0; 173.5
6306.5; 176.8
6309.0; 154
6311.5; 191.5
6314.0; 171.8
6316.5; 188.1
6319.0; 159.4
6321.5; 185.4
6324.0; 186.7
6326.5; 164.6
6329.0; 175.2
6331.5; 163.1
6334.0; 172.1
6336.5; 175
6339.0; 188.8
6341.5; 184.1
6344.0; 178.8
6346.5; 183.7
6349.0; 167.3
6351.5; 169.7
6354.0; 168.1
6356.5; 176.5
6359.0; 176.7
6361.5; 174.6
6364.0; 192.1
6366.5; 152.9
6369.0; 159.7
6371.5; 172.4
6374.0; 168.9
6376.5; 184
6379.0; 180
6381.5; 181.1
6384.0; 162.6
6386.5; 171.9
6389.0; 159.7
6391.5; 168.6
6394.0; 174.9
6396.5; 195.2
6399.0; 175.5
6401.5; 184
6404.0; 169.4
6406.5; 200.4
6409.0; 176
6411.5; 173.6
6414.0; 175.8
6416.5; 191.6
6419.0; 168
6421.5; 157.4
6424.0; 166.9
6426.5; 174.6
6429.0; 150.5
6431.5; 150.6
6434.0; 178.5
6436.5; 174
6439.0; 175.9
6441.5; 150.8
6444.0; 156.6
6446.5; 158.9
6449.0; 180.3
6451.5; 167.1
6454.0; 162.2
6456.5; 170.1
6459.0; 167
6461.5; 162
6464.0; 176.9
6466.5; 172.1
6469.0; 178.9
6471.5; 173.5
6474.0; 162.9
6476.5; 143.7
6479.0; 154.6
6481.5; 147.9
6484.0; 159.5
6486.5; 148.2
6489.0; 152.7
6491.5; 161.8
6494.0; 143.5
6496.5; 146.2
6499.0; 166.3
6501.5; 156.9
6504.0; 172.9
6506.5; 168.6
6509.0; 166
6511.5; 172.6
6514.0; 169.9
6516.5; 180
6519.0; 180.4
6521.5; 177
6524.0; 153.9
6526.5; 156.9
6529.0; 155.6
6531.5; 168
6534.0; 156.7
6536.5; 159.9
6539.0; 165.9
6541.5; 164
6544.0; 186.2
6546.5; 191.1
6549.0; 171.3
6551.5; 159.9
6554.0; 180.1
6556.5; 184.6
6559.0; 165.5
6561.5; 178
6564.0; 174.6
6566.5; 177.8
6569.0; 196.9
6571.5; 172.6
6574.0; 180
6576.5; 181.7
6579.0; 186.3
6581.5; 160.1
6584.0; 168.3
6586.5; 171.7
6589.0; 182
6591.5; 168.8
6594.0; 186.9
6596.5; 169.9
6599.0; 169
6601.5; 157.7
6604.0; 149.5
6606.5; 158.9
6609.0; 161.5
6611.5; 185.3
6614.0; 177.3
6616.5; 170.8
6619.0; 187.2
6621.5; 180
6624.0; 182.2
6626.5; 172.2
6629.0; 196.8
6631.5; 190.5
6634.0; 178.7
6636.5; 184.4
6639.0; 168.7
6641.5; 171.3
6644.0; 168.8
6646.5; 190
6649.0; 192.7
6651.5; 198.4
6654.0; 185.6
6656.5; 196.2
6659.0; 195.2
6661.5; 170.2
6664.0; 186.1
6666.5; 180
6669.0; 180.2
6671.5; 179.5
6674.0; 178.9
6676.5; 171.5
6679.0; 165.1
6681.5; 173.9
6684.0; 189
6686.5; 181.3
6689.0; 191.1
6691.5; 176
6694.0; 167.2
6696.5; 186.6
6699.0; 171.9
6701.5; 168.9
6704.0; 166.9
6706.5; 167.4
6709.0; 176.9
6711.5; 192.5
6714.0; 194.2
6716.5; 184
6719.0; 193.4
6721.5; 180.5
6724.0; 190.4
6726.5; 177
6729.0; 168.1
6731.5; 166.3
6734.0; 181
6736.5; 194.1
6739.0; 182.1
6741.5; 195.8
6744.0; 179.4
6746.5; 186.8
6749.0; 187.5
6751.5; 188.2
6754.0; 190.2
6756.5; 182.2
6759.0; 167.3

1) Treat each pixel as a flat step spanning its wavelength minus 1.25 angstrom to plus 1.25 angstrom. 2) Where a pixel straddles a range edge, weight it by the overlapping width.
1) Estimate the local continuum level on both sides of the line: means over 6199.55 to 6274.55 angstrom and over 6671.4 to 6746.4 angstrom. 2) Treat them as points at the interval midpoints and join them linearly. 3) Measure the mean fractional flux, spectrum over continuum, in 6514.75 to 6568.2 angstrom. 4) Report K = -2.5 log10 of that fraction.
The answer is 0.06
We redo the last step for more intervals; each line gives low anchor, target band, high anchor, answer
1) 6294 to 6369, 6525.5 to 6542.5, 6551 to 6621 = 0.084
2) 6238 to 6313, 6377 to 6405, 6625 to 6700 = 0.045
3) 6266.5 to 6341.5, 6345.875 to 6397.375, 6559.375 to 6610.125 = 0.047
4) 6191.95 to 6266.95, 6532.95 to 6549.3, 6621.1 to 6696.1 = 0.063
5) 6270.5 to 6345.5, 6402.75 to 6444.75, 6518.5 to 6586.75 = 0.046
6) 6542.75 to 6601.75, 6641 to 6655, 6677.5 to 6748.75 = -0.040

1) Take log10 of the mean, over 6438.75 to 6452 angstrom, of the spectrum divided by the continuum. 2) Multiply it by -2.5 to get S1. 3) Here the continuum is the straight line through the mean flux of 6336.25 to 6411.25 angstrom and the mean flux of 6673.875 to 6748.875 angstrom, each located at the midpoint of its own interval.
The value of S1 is 0.08 mag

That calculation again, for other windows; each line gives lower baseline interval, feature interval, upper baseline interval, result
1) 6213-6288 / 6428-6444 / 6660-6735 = 0.126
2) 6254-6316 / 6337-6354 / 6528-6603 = 0.027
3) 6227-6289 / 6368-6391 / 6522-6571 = 0.055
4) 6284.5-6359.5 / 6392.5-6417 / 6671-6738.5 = -0.032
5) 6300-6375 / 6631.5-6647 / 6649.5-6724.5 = 0.017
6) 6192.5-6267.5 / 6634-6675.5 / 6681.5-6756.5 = -0.007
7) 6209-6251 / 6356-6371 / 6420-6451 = -0.010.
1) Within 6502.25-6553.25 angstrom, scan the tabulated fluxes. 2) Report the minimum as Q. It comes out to 153.9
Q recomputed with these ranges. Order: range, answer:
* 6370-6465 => 150.5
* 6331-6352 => 163.1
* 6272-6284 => 174.8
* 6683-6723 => 166.9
